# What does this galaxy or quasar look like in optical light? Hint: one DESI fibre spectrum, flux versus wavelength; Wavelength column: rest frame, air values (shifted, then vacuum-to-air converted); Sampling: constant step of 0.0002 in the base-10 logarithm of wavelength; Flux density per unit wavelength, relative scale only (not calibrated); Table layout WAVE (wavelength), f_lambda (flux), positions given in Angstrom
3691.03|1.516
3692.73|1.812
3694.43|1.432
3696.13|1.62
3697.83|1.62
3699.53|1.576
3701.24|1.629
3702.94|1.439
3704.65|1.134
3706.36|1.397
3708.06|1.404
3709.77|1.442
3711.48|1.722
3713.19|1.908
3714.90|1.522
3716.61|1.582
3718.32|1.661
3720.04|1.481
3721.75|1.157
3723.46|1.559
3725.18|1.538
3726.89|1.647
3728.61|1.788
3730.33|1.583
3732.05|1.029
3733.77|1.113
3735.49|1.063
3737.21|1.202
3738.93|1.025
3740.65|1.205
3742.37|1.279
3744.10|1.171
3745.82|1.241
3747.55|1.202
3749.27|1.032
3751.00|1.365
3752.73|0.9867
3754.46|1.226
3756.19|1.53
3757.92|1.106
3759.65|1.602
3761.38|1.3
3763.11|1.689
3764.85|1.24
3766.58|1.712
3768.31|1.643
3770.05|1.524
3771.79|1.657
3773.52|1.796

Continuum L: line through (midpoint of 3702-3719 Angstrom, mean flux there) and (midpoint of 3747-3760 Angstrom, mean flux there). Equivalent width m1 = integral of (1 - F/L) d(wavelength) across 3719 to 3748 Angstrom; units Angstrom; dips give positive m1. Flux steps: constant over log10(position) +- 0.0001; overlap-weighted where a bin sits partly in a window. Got 1.29 Angstrom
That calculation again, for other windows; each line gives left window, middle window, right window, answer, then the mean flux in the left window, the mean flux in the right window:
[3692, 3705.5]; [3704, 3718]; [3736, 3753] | -0.9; 1.53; 1.18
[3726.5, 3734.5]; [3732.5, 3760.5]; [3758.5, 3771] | 5.0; 1.42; 1.52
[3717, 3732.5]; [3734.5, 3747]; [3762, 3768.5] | 2.9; 1.51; 1.55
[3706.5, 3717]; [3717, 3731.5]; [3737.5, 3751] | -1.2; 1.58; 1.18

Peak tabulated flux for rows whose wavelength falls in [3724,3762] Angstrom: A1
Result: 1.788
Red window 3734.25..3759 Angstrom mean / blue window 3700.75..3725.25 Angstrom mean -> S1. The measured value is 0.8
